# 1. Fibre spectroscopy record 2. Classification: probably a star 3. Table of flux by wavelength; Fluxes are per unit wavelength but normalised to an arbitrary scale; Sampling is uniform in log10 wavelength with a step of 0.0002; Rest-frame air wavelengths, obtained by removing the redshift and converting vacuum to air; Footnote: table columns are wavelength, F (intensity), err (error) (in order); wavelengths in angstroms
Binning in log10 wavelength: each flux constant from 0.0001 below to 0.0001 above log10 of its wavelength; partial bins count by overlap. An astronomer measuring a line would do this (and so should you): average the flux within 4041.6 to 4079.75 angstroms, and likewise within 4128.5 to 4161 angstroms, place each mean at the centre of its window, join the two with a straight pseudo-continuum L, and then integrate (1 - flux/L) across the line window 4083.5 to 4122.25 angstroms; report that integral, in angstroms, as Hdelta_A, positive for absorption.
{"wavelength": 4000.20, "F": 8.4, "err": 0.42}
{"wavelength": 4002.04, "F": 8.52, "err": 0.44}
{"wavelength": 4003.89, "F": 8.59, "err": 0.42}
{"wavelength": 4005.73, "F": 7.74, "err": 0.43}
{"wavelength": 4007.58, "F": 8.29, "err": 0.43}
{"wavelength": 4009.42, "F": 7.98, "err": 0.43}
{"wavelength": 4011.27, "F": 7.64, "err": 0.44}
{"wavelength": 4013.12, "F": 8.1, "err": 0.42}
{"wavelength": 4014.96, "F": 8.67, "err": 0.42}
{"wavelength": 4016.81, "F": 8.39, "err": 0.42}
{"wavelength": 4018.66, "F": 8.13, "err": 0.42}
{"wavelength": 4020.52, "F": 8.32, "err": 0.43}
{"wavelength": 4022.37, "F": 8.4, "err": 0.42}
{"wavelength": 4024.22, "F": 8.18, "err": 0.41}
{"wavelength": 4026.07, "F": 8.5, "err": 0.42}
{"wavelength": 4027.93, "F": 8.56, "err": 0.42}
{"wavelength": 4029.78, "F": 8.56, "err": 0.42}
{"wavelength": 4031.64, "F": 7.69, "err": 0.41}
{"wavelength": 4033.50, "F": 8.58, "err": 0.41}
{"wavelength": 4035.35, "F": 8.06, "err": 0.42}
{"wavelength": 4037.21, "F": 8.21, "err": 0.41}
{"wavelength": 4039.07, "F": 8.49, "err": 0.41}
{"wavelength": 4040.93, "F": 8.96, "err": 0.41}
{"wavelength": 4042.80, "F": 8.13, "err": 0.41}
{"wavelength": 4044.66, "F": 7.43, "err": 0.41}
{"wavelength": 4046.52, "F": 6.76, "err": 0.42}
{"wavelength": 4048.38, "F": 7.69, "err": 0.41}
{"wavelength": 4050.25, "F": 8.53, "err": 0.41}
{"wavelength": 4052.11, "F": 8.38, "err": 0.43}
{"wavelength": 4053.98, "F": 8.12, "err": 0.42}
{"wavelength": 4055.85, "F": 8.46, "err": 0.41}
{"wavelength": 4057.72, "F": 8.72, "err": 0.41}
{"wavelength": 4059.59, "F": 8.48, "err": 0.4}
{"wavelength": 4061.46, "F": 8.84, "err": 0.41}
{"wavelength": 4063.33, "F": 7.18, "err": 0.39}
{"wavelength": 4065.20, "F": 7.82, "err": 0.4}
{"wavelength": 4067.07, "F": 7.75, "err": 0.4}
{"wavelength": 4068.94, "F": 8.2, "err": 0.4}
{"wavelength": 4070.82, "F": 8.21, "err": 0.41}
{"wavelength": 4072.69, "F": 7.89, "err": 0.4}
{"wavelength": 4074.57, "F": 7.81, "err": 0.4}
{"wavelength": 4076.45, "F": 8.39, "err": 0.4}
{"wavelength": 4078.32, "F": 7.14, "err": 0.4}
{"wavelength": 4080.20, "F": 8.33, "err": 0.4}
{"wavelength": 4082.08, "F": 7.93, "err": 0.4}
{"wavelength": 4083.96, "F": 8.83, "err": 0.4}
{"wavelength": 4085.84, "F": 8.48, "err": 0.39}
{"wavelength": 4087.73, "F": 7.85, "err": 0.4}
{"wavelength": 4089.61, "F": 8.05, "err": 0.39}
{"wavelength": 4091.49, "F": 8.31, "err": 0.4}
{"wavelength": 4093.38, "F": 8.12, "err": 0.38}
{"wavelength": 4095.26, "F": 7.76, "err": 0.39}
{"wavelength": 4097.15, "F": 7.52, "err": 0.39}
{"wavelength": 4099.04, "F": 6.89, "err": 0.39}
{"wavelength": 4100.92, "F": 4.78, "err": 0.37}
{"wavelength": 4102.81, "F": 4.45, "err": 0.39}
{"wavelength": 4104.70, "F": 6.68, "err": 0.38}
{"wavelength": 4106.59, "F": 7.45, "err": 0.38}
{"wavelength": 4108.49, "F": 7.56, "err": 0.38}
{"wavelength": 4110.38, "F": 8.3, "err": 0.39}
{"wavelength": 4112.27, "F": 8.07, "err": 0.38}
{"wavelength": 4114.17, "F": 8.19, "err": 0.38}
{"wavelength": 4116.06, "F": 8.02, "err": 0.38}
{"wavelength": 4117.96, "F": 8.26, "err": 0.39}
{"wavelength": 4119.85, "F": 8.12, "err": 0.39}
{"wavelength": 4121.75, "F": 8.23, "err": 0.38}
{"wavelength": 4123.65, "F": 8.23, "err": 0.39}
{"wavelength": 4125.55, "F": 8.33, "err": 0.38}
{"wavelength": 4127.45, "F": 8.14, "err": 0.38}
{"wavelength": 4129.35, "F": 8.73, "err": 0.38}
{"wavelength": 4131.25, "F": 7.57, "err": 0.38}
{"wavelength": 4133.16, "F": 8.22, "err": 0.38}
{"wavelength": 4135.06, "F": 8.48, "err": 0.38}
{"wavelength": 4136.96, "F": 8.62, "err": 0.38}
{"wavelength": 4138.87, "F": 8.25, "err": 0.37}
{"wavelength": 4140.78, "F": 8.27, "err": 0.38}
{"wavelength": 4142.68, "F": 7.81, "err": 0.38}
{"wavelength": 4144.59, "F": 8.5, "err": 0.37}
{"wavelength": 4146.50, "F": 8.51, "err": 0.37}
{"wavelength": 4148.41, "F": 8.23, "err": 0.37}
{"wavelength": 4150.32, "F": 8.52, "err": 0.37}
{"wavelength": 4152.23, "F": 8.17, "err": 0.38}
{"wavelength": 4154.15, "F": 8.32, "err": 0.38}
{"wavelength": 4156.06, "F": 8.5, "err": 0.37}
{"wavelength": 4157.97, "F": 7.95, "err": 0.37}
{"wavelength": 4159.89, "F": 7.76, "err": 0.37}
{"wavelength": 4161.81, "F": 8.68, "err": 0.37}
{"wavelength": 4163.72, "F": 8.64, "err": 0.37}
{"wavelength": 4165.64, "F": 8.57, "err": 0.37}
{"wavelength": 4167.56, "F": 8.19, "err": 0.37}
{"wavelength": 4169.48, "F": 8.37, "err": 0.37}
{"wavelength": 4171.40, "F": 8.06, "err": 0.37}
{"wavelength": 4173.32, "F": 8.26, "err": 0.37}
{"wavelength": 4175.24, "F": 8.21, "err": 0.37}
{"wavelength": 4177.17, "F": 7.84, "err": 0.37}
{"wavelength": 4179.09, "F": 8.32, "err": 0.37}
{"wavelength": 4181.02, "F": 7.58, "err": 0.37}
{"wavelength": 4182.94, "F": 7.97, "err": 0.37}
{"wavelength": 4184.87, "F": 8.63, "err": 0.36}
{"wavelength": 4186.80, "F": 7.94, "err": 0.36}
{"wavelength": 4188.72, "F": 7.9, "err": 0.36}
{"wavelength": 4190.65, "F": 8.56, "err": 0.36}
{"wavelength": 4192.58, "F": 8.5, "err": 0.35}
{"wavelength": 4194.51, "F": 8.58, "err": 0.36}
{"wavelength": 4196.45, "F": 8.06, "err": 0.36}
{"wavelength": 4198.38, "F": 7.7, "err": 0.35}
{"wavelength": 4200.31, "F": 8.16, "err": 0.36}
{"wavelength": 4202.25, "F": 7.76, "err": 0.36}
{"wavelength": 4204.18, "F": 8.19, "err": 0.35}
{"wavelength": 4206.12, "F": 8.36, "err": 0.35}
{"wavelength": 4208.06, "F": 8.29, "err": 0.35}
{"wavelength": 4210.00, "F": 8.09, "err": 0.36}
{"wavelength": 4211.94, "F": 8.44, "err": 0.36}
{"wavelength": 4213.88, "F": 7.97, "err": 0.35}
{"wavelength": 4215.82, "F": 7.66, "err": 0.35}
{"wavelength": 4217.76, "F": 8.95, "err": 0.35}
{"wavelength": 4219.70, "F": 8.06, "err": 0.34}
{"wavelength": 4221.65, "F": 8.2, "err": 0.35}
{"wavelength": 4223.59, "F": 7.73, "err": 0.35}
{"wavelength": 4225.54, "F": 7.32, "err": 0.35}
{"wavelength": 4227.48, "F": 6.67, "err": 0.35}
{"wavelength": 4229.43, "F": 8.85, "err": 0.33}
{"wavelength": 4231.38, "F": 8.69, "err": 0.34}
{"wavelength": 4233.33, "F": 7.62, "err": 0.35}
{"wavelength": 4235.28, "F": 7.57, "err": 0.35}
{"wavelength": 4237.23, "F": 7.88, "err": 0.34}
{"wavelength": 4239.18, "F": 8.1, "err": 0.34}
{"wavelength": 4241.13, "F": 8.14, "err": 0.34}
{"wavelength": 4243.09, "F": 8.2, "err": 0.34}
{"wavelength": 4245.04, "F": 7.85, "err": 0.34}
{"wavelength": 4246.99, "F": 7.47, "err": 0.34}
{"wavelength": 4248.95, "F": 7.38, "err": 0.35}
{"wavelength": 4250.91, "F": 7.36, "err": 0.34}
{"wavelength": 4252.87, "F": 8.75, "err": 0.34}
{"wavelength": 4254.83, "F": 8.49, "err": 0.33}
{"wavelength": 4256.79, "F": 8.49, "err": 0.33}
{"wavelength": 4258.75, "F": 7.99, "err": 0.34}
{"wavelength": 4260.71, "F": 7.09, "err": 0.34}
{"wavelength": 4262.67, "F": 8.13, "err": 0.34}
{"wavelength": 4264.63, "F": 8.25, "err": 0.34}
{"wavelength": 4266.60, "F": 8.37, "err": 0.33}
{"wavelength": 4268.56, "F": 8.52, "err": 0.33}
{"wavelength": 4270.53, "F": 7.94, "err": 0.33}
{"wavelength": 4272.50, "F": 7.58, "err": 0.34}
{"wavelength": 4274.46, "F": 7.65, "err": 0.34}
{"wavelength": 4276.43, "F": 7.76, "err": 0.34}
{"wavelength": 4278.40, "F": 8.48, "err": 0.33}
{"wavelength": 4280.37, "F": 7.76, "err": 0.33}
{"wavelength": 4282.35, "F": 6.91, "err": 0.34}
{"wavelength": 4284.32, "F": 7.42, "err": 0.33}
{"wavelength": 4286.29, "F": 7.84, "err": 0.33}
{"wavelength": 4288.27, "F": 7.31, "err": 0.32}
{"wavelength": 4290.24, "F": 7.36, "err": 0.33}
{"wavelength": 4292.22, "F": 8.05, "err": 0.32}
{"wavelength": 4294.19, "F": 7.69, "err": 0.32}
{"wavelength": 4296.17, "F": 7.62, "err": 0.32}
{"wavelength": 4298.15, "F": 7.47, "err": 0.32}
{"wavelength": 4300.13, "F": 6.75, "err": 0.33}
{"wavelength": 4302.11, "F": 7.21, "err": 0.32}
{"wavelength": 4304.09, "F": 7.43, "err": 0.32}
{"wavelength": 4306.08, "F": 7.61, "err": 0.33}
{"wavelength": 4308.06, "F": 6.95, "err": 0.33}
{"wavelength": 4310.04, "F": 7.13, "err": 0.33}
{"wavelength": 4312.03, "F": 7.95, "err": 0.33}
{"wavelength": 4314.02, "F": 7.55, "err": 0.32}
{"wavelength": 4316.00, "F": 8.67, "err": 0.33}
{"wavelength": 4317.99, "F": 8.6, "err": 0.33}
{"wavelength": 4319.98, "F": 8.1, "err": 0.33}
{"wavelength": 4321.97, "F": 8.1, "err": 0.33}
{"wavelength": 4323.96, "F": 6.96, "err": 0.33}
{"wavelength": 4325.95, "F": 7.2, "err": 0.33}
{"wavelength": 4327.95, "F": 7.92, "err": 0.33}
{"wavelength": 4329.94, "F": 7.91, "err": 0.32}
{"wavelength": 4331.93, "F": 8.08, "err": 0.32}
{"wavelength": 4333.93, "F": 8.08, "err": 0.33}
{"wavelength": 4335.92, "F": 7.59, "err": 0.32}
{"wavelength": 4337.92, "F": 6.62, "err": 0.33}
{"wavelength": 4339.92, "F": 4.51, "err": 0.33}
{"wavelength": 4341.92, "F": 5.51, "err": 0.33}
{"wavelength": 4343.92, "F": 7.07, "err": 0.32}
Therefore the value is 2.6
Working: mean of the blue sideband 8.01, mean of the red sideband 8.26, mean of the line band 7.59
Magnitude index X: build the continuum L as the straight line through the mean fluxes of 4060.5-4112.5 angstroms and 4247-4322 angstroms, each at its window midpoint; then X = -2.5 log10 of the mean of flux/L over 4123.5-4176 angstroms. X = -0.08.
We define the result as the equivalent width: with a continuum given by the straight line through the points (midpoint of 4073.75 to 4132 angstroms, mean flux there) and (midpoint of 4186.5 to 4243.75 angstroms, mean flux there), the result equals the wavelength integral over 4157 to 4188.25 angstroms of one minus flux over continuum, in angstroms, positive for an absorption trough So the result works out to -0.9 angstroms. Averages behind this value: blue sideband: 7.76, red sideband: 8.07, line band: 8.18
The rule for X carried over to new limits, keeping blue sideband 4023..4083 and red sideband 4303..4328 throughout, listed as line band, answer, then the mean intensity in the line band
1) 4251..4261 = -0.051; 8.16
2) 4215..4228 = 0.001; 7.84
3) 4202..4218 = -0.042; 8.17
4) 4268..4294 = 0.004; 7.72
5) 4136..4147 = -0.045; 8.32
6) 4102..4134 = 0.029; 7.81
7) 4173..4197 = -0.037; 8.18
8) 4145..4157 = -0.055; 8.38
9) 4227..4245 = -0.024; 8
